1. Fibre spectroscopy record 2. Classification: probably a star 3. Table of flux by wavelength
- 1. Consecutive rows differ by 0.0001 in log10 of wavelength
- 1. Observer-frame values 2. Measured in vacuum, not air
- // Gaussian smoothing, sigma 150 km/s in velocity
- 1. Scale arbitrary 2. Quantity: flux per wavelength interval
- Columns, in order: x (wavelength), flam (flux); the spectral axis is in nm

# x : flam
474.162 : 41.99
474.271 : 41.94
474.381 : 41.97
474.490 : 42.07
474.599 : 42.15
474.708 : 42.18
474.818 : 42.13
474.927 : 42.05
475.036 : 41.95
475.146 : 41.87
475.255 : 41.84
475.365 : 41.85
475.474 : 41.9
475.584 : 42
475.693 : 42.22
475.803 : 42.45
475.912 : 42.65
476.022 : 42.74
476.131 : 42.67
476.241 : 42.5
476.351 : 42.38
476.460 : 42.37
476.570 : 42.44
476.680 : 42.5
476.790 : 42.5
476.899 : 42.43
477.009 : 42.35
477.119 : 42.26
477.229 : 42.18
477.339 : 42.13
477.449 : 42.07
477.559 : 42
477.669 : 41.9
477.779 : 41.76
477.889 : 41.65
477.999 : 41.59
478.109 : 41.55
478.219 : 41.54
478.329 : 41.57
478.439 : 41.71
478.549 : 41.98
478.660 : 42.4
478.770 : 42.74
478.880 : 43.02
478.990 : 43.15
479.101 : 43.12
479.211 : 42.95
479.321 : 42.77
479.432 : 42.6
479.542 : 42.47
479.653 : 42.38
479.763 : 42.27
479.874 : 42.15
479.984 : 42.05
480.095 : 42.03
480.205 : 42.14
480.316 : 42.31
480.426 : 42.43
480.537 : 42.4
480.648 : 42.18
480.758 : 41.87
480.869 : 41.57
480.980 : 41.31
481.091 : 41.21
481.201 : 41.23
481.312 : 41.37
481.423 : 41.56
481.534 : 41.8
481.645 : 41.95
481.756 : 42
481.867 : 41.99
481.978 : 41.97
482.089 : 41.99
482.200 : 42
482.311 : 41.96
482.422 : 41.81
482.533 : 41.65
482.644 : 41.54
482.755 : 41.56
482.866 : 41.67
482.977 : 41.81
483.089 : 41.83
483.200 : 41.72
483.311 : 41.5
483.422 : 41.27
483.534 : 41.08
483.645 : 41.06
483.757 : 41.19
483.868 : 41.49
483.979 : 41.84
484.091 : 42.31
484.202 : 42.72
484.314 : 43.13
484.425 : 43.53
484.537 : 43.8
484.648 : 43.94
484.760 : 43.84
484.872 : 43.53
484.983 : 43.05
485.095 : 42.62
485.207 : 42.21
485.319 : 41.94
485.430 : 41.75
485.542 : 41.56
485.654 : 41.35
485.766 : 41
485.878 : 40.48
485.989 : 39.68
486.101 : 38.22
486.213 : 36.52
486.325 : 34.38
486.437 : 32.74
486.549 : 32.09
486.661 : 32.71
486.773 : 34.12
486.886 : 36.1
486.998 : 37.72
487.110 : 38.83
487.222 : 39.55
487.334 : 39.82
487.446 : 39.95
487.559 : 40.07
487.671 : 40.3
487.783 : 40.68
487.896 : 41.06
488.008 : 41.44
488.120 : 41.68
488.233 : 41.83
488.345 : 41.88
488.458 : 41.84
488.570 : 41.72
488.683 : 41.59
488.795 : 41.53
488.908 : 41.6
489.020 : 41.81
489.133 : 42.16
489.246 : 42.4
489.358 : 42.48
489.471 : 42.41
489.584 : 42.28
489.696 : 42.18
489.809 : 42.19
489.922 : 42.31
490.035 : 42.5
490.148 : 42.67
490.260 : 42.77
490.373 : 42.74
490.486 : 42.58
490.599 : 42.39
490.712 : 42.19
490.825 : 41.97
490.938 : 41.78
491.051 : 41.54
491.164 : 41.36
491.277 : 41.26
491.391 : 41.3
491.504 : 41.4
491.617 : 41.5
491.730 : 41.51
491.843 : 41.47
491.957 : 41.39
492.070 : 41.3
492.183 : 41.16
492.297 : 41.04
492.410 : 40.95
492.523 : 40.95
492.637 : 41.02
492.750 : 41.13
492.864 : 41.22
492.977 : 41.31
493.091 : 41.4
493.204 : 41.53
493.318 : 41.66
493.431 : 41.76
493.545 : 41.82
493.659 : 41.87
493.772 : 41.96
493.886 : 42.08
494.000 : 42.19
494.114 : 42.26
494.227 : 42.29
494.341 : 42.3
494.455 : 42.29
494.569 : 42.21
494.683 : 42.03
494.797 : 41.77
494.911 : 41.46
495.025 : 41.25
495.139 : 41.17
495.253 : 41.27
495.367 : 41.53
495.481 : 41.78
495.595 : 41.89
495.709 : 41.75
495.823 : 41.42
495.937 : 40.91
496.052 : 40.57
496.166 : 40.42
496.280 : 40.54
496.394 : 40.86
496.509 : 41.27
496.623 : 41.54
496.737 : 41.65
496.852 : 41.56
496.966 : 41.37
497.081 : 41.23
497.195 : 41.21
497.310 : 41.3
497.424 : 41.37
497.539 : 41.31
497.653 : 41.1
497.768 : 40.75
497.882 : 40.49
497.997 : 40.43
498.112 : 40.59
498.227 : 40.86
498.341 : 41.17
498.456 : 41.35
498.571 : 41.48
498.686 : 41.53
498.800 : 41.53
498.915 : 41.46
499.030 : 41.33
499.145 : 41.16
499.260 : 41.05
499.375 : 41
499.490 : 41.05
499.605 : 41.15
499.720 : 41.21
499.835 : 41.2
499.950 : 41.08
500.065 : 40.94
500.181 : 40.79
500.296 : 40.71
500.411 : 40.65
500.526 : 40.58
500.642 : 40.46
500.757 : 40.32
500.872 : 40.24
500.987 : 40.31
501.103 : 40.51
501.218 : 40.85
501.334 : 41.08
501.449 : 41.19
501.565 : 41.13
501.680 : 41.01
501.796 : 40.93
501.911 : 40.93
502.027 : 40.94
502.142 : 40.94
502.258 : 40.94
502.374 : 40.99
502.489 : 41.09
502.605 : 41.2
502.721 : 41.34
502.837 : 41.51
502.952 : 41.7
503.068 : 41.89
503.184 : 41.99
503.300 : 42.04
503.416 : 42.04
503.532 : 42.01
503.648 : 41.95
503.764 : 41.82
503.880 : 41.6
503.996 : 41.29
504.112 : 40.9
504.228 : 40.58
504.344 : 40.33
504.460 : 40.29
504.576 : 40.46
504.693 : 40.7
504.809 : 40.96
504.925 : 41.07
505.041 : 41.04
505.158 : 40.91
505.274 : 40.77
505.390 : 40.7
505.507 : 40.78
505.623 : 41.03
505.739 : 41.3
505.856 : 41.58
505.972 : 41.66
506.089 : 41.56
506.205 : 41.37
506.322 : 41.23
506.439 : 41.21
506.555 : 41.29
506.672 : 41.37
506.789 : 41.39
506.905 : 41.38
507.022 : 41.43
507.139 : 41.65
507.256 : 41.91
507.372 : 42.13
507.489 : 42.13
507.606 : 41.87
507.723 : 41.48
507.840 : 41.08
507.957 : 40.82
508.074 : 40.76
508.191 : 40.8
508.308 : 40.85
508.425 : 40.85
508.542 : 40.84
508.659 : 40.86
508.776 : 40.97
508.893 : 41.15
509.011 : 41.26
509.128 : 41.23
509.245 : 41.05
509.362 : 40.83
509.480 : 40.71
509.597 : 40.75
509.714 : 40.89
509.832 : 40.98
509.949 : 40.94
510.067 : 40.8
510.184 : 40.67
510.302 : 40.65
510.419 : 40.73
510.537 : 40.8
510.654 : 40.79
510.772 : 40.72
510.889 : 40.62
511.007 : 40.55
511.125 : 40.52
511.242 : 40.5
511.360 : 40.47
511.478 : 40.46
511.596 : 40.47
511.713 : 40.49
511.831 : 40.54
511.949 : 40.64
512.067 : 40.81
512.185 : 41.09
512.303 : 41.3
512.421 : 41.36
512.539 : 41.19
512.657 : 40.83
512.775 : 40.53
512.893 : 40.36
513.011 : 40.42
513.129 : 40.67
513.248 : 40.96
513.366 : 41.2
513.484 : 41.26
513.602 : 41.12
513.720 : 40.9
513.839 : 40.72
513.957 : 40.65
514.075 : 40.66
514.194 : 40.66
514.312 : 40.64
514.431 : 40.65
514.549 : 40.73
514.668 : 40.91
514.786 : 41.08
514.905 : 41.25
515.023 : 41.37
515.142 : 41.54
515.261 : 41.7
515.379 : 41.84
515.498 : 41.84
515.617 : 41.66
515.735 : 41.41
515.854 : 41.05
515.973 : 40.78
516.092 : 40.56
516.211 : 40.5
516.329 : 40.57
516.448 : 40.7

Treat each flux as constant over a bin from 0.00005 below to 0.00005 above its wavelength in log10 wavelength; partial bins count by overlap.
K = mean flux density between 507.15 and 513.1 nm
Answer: 40.9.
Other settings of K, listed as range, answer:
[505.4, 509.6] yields 41.2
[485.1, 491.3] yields 40.5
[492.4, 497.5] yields 41.5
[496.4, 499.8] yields 41.2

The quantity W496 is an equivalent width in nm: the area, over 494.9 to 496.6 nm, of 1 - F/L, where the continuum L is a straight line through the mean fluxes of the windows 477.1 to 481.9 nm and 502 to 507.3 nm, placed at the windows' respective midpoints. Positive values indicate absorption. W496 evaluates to 0.014 nm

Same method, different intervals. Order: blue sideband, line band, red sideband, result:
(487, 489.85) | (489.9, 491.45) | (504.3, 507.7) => -0.031 nm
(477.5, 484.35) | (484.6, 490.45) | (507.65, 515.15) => 0.165 nm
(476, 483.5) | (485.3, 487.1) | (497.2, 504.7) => 0.180 nm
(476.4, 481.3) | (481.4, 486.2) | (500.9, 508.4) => 0.016 nm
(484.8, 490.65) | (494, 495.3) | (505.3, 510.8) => -0.037 nm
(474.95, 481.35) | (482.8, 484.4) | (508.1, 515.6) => 0.006 nm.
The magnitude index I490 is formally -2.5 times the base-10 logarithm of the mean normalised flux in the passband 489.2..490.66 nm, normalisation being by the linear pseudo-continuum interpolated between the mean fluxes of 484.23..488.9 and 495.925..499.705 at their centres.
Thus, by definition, -0.05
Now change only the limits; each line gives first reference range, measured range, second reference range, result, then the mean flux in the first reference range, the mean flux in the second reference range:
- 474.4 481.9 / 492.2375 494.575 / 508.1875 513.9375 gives -0.003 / 42.1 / 40.8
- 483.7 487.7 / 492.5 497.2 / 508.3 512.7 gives -0.032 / 40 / 40.8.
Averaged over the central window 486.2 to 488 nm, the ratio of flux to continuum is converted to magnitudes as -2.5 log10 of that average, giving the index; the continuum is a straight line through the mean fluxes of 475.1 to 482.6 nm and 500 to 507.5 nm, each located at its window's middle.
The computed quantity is 0.12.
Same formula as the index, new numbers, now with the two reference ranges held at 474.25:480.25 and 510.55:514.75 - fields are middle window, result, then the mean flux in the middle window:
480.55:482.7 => 0.01 mag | 41.7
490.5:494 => 0.00 mag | 41.5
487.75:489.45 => 0.00 mag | 41.7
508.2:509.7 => 0.00 mag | 41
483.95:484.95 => -0.03 mag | 43.2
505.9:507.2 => -0.01 mag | 41.4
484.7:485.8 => -0.01 mag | 42.3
